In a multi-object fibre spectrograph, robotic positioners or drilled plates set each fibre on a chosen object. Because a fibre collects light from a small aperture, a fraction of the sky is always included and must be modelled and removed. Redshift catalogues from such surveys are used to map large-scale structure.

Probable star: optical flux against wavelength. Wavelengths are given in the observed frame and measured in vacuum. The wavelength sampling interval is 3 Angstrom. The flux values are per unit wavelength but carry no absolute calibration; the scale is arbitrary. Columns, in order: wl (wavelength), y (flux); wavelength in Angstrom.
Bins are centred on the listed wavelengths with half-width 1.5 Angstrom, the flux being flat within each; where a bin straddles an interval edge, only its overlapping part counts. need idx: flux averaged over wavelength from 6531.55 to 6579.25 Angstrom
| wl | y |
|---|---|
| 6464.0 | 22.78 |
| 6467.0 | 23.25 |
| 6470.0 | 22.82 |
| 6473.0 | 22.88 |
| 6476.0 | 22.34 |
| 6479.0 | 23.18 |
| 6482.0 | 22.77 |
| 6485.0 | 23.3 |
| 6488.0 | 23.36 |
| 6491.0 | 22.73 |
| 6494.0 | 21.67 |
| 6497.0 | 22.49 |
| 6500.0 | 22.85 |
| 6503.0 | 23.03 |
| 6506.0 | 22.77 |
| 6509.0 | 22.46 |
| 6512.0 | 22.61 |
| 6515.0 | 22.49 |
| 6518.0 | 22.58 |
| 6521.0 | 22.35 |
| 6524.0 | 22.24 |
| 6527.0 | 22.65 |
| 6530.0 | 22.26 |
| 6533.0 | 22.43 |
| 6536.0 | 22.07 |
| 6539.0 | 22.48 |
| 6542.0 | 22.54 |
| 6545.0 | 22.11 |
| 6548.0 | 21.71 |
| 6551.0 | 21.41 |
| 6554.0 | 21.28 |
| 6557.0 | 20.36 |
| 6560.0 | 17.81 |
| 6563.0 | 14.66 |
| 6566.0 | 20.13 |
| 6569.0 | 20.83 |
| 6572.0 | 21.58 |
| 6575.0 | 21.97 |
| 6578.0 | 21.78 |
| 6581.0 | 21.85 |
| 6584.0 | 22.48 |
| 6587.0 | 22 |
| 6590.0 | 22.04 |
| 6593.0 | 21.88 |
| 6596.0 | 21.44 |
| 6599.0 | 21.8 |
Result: 20.9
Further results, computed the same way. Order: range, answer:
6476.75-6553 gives 22.5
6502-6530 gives 22.6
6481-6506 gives 22.8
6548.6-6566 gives 19.3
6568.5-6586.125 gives 21.8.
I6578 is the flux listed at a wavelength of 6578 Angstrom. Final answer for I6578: 21.78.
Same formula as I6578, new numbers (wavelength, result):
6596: 21.44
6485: 23.3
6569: 20.83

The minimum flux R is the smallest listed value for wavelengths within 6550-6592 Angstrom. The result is 14.66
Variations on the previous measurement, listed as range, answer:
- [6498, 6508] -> 22.77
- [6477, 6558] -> 20.36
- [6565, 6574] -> 20.13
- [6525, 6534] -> 22.26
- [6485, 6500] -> 21.67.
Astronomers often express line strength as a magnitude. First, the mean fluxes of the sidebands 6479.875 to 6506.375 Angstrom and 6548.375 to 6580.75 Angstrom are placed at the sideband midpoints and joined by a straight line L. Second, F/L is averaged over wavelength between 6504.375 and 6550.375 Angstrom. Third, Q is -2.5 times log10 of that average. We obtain -0.04 mag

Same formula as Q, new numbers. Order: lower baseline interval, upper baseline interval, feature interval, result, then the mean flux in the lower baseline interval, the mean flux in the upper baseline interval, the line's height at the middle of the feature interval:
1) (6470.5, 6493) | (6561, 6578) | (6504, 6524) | -0.035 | 22.9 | 19.9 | 21.8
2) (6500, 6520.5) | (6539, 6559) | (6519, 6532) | -0.008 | 22.7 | 21.5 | 22.2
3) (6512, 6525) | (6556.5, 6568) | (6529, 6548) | -0.091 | 22.4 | 18.2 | 20.5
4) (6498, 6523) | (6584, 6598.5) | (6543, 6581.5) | 0.081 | 22.6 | 21.9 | 22.2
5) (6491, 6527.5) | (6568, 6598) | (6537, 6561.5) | 0.045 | 22.5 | 21.8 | 22.1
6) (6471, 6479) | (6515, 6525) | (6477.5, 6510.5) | -0.009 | 22.7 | 22.4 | 22.6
